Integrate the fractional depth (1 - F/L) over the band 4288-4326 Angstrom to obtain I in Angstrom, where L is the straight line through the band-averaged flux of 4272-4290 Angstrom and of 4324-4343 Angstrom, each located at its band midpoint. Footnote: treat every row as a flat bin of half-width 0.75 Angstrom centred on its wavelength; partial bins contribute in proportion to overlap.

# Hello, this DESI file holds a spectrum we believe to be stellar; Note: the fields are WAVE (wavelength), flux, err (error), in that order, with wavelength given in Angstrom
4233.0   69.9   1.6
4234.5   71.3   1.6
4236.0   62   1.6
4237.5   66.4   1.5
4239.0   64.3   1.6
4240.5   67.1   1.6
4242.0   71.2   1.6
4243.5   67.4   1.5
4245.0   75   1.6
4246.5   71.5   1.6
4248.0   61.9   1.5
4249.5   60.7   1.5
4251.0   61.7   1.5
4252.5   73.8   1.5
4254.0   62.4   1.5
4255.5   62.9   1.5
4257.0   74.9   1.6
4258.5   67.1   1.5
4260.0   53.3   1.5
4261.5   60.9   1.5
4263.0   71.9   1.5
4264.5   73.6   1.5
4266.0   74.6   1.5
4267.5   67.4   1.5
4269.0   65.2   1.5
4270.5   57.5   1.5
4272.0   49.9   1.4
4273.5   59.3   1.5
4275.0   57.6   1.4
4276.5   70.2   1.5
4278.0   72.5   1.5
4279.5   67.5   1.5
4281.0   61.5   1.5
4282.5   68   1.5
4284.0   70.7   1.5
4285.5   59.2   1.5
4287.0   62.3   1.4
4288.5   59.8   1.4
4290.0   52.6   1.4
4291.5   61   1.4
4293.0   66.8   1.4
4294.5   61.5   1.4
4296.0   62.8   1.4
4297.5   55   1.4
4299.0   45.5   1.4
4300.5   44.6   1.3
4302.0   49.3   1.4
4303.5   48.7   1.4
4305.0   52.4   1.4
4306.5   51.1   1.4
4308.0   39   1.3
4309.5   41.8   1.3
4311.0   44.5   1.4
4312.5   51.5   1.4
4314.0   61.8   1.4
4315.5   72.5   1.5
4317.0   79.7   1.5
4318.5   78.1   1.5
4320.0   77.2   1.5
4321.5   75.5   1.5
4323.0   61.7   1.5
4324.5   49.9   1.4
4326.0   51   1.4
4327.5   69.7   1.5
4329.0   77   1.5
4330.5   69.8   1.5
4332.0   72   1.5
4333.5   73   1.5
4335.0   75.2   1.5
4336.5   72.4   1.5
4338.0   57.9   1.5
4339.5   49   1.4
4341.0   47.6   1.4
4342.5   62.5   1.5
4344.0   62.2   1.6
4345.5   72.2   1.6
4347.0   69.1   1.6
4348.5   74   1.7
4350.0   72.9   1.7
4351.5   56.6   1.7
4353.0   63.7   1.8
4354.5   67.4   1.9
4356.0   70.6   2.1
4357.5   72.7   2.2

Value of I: 3.6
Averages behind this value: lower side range 63.3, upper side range 63.8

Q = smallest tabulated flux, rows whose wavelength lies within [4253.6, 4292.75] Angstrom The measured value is 49.9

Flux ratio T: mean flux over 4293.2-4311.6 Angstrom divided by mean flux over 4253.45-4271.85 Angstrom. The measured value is 0.77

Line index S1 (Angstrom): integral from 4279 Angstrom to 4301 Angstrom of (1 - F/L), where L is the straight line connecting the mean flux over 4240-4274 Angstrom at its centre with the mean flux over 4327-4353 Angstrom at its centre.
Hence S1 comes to 2.0 Angstrom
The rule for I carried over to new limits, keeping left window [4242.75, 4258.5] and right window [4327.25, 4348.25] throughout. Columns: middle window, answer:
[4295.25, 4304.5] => 2.2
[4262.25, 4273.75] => 0.3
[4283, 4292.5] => 0.8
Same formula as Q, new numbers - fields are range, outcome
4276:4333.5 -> 39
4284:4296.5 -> 52.6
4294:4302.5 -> 44.6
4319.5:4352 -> 47.6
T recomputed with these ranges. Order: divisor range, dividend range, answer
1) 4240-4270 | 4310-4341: 0.97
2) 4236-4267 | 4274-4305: 0.89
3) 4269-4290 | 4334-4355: 1.03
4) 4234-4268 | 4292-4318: 0.82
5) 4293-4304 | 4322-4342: 1.19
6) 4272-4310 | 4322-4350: 1.13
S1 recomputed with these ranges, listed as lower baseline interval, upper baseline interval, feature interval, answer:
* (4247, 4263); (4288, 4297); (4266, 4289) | -0.56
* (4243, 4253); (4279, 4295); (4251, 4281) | -0.01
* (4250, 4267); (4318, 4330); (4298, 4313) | 4.53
